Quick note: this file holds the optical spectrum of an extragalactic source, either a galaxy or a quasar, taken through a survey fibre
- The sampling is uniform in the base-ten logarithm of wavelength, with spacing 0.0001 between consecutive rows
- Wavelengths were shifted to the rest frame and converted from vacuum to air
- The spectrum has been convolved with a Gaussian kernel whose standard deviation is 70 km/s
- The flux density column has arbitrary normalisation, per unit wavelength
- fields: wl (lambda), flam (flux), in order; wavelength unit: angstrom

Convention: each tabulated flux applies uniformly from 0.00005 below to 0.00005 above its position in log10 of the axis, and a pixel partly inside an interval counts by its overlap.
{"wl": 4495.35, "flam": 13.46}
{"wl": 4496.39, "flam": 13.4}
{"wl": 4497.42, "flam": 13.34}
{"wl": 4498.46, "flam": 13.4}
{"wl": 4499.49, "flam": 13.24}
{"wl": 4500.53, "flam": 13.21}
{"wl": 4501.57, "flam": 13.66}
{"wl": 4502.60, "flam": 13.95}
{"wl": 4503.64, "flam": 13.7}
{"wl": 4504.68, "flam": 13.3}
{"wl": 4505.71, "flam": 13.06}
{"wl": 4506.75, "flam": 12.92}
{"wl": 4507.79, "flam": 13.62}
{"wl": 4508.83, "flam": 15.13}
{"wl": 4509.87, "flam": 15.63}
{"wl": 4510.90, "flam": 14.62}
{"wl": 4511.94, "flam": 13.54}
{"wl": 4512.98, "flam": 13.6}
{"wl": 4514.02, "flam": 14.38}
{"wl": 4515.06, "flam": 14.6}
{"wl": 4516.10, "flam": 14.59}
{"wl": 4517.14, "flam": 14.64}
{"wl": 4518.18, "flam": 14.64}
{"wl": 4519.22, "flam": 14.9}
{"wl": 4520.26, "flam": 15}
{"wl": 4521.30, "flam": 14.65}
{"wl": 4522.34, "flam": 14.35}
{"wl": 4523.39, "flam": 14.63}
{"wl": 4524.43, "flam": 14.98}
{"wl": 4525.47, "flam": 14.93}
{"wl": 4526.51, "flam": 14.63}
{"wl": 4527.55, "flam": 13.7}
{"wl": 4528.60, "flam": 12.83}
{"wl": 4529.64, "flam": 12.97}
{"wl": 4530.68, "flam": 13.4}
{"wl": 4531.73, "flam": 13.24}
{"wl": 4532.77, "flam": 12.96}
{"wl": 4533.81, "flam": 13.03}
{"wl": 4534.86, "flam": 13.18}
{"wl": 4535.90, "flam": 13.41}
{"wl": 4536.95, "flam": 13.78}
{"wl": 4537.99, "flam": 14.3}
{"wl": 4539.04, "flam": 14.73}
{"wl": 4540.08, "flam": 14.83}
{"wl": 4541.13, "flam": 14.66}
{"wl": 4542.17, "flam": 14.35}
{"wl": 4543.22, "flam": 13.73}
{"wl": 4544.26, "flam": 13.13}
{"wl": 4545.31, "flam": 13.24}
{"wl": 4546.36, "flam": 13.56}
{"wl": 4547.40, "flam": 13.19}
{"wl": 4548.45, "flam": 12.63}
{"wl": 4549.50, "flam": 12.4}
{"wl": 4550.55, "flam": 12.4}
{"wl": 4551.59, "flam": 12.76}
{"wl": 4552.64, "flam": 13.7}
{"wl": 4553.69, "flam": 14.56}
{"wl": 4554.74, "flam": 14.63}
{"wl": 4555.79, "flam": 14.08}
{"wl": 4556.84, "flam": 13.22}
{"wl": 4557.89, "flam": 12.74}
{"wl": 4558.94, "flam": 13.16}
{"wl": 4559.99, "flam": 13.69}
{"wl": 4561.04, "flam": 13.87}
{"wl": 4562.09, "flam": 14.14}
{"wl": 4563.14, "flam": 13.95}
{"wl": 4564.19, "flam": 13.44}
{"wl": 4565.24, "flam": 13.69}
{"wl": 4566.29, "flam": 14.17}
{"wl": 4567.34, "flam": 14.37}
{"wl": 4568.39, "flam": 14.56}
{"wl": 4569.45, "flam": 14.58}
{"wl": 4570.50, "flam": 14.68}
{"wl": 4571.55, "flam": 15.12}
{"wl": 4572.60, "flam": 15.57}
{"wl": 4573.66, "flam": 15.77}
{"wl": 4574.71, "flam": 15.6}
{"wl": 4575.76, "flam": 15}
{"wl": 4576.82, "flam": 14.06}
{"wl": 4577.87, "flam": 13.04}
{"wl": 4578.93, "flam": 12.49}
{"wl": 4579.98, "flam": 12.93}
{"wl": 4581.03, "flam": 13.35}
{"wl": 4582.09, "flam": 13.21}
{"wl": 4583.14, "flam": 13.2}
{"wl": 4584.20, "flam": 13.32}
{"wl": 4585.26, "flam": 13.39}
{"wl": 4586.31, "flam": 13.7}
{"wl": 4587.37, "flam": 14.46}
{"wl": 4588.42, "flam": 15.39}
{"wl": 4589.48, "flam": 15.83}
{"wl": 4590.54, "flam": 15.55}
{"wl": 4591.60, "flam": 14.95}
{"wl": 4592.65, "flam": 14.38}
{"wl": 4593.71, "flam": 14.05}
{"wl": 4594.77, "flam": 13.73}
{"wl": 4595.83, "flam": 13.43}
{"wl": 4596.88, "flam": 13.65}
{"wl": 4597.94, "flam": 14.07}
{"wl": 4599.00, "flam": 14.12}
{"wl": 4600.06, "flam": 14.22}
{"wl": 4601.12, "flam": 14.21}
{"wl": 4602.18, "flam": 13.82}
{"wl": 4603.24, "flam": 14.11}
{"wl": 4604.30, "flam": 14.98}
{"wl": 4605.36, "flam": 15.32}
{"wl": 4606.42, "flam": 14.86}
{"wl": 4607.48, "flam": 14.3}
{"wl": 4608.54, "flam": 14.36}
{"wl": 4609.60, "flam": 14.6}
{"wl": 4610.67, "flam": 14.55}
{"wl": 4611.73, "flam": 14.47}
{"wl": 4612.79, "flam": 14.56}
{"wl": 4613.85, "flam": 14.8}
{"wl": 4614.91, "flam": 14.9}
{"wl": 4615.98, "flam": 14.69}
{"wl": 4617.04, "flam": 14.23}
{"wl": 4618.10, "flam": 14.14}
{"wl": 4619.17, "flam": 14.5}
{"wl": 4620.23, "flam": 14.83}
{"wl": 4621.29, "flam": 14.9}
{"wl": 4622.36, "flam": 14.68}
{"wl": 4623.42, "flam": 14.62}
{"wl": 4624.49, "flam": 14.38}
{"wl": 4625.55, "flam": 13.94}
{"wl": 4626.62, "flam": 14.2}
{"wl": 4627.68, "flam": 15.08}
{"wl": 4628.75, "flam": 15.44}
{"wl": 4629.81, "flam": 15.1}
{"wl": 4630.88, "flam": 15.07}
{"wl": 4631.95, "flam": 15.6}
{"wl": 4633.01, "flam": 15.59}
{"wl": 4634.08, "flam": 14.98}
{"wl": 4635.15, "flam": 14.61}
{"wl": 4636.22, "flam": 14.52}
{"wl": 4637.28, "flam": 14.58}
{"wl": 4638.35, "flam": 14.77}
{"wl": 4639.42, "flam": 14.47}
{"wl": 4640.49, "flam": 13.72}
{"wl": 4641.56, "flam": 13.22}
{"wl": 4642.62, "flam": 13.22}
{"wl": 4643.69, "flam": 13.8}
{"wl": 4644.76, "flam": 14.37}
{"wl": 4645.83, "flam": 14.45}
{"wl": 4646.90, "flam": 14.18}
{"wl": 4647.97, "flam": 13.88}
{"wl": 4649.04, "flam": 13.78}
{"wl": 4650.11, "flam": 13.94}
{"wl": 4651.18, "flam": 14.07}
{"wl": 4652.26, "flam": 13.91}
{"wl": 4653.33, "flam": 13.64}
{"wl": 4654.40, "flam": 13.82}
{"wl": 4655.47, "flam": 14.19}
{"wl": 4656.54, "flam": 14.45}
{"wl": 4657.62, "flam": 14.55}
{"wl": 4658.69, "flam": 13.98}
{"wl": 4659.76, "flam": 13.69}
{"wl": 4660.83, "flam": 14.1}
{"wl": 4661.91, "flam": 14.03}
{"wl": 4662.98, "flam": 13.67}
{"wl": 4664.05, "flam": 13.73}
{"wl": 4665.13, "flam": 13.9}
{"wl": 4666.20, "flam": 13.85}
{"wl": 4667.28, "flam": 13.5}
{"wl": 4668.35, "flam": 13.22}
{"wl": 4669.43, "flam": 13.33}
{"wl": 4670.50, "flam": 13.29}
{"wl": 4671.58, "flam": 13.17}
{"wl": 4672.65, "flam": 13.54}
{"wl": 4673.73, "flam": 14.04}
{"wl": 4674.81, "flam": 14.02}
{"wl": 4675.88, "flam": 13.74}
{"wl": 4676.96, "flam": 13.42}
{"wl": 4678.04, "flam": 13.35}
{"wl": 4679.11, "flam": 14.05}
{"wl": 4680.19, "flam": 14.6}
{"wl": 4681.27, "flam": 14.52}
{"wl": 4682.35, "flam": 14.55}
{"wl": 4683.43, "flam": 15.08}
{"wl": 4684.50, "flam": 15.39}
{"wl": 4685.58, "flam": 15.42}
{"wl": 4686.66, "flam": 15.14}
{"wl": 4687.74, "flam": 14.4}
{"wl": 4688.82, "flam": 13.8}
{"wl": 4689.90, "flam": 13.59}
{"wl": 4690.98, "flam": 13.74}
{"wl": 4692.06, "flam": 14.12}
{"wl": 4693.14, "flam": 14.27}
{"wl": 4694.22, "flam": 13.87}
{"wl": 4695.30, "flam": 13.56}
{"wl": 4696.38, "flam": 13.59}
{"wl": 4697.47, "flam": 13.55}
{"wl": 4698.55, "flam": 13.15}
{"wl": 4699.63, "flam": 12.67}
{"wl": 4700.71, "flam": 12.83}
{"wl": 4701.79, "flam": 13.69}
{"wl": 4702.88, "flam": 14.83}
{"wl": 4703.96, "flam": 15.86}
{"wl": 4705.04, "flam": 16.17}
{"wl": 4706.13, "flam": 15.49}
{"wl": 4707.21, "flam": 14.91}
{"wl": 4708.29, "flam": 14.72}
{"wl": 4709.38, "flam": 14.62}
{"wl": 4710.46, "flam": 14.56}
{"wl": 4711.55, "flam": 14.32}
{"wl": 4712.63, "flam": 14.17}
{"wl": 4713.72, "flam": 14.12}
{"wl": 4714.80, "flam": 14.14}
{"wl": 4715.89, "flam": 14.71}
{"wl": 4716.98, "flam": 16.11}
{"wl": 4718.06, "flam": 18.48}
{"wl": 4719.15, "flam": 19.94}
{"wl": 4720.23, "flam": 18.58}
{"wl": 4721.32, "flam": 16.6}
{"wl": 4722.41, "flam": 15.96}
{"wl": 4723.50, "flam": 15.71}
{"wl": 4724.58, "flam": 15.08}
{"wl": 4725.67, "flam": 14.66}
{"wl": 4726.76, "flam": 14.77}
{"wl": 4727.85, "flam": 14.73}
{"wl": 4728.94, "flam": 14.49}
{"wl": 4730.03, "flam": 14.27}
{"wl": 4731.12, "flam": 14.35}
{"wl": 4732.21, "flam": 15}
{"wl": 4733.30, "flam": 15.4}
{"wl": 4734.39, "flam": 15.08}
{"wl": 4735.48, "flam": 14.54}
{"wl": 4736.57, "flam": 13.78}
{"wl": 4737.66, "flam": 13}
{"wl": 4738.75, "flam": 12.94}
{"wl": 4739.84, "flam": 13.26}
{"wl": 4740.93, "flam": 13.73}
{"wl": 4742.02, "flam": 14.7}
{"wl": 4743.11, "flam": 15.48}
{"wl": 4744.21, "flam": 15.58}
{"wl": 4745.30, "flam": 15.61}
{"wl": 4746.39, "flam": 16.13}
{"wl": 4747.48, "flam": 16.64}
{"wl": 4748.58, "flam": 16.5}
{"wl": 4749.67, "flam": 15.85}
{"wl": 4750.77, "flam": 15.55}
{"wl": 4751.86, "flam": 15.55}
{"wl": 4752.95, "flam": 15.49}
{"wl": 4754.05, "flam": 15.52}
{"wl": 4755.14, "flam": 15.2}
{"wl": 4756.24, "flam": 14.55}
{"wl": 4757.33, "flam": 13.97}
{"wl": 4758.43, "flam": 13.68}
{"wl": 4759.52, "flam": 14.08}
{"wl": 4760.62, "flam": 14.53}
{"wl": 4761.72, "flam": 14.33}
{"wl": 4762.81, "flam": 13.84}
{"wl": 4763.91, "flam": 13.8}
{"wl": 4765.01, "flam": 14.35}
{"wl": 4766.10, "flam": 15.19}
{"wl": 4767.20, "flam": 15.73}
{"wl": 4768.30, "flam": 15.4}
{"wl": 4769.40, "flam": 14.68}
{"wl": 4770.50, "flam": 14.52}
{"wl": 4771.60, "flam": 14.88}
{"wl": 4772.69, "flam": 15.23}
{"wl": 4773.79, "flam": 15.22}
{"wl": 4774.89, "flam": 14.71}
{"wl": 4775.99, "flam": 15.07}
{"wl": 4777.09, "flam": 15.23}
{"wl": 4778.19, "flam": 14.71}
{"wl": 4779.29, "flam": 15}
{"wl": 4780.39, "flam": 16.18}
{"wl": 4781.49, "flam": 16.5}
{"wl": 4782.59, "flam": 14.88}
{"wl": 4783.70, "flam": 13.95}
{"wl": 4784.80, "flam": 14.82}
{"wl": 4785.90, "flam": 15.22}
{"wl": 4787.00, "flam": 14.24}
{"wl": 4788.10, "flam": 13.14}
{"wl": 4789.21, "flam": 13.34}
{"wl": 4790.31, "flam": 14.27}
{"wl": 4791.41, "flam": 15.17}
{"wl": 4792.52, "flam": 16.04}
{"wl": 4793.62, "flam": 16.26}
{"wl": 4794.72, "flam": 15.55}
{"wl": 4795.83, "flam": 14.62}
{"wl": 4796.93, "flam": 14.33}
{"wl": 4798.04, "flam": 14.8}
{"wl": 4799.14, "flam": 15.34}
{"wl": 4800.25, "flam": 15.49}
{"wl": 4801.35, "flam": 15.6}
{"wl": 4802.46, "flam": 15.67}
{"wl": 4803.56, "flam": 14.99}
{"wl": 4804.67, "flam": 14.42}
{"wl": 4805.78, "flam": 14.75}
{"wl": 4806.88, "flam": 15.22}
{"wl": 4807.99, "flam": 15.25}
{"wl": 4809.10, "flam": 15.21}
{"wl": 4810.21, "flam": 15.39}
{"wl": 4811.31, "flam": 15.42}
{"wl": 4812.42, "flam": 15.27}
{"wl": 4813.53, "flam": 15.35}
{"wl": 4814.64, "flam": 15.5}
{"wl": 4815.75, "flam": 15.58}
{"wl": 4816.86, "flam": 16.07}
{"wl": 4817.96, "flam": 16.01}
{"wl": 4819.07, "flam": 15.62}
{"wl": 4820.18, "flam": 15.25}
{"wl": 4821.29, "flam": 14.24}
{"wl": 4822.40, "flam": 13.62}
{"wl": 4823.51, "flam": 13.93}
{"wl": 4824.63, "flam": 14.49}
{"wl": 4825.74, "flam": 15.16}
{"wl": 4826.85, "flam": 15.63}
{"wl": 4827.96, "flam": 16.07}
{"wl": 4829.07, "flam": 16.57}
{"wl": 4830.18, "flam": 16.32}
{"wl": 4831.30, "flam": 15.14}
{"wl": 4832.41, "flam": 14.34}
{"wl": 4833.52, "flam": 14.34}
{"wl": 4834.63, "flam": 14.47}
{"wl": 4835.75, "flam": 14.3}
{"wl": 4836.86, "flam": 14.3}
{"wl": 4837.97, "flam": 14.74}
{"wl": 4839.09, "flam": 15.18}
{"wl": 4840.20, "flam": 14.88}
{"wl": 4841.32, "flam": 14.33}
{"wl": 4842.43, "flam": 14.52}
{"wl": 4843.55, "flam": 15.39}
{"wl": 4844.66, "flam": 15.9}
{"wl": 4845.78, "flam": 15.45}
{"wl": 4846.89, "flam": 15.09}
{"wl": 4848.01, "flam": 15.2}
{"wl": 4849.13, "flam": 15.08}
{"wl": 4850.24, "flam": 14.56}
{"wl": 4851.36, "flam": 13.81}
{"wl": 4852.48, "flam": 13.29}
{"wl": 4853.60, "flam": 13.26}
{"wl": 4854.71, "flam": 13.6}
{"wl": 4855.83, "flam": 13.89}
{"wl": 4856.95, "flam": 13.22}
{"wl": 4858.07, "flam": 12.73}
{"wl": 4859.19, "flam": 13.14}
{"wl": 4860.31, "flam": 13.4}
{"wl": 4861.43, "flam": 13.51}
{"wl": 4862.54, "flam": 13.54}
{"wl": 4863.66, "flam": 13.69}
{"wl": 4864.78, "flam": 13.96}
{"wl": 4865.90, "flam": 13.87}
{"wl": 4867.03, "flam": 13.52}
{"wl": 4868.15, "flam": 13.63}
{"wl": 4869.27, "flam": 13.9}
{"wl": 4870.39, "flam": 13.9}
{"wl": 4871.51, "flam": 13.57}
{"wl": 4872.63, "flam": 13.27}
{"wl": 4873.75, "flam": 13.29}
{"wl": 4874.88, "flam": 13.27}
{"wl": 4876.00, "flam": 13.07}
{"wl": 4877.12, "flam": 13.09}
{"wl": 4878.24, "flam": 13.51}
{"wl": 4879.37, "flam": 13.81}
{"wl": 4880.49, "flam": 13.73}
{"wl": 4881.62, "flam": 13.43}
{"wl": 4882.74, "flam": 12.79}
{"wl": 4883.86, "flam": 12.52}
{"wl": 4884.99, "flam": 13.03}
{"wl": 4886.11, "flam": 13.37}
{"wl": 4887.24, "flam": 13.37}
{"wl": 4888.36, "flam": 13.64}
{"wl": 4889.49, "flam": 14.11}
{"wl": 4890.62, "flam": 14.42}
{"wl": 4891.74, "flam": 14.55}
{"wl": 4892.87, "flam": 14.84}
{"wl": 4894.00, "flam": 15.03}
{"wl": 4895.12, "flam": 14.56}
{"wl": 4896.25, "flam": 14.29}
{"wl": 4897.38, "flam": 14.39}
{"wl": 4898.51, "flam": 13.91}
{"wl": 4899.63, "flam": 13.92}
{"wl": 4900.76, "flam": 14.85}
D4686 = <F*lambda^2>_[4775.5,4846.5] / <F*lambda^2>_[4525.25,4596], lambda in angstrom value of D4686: 1.2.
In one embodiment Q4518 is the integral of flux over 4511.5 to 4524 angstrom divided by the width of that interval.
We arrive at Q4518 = 14.5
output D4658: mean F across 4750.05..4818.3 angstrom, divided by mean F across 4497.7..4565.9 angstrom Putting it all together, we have 1.08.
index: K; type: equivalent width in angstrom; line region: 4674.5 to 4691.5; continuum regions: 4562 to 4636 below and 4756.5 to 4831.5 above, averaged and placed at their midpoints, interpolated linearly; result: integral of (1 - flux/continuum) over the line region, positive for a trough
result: 0.4 angstrom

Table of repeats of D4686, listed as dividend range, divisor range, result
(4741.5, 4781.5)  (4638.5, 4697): 1.12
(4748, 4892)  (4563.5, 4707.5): 1.11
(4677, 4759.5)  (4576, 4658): 1.08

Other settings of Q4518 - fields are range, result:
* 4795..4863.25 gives 14.8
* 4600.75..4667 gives 14.4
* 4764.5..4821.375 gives 15.1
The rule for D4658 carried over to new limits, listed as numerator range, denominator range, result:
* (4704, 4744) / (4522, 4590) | 1.09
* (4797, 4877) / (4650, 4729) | 1.01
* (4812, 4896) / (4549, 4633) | 1.00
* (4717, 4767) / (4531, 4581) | 1.09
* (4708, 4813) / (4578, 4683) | 1.06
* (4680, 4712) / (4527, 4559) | 1.06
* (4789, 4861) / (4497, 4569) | 1.07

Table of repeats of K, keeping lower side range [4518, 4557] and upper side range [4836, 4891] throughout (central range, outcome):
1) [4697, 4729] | -3.0 angstrom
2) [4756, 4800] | -3.0 angstrom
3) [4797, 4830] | -3.3 angstrom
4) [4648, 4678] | 0.1 angstrom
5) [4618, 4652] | -1.5 angstrom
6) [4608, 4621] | -0.7 angstrom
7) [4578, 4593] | -0.2 angstrom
